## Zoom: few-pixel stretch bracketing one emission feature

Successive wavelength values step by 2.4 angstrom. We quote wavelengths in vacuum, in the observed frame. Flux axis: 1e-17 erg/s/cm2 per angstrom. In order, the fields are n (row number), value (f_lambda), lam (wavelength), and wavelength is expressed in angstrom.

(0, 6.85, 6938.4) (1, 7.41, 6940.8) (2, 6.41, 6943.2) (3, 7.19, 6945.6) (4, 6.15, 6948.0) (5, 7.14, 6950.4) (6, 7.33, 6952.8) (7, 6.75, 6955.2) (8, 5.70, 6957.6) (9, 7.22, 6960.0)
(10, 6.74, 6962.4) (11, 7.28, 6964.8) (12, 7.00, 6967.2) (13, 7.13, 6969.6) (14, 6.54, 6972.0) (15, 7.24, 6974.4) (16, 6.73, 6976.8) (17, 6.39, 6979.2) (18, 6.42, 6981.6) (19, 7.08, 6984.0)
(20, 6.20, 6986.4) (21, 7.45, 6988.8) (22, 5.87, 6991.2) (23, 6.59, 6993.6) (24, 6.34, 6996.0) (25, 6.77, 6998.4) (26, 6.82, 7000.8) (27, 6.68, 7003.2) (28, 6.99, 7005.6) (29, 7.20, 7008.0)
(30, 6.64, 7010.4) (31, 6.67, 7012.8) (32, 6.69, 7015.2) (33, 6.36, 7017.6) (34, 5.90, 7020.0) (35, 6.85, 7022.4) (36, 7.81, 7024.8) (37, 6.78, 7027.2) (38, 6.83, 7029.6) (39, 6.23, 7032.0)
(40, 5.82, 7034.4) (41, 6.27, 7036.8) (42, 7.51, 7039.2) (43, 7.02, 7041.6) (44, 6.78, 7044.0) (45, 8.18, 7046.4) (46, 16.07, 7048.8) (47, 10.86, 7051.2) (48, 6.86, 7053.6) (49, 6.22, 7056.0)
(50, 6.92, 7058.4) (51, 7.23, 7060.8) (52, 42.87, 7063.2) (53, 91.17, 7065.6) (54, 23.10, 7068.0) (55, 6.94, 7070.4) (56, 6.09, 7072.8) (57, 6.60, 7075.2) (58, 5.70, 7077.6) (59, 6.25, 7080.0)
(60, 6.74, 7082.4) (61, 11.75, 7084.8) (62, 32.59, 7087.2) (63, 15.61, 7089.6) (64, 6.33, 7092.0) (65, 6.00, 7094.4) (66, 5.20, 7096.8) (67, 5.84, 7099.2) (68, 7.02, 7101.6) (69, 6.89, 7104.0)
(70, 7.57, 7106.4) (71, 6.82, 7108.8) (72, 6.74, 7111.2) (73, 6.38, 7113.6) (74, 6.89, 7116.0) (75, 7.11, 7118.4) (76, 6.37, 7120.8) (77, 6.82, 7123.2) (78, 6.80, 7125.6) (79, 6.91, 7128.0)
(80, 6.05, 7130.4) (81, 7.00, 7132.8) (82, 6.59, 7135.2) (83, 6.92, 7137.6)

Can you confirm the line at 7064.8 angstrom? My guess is H-alpha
